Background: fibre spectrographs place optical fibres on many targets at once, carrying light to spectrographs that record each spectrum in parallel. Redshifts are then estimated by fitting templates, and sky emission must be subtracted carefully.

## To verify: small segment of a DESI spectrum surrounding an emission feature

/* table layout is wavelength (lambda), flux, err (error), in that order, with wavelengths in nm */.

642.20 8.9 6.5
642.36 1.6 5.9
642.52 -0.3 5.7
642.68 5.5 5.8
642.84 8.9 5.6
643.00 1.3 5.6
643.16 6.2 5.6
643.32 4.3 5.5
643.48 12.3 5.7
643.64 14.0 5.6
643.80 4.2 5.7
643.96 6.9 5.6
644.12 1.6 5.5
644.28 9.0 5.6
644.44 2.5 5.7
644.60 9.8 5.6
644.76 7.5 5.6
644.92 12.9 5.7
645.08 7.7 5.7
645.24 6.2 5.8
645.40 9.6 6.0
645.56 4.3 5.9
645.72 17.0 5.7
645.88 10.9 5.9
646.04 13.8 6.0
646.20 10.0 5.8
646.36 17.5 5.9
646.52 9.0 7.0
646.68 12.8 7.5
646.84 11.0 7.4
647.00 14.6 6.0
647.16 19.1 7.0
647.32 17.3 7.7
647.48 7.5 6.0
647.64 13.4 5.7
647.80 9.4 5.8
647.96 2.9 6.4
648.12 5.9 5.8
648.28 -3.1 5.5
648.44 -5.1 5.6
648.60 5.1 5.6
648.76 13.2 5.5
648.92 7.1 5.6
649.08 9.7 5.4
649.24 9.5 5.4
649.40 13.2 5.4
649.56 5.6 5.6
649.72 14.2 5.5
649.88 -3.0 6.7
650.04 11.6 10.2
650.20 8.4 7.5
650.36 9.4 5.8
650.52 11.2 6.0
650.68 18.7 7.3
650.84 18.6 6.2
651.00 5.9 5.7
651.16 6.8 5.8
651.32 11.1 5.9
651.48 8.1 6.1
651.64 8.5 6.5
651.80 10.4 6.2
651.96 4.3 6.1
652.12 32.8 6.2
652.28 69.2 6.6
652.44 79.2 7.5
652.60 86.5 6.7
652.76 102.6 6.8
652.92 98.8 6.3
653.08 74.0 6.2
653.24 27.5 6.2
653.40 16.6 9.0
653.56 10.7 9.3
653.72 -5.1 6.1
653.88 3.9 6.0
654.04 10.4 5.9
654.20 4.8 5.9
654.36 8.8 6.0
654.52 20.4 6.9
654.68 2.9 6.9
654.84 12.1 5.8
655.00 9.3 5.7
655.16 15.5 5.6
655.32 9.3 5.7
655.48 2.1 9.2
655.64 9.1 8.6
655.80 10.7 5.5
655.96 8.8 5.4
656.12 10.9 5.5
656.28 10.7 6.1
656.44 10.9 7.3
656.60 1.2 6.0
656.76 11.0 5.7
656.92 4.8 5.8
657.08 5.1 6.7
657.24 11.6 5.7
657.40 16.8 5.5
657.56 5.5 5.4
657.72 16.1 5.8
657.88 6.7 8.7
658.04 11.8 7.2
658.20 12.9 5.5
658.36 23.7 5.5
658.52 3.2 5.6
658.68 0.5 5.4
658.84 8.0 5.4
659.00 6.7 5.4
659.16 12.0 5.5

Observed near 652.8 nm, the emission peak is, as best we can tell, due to [O II]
